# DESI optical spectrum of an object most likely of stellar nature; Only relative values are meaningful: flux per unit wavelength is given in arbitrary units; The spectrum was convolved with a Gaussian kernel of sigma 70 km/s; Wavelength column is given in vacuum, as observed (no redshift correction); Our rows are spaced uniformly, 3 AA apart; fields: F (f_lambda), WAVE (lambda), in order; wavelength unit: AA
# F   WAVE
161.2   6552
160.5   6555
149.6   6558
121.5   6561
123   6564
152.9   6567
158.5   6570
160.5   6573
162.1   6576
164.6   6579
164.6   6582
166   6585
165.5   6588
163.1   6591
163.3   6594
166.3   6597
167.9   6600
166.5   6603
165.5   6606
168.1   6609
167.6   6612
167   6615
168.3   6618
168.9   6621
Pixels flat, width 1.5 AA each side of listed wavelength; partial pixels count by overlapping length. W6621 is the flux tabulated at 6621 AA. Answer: 168.9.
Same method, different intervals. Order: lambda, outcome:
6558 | 149.6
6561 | 121.5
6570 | 158.5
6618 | 168.3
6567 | 152.9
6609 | 168.1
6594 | 163.3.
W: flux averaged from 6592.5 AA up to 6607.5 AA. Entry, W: 166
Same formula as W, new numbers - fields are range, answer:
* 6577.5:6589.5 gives 165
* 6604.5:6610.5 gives 167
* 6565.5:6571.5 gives 156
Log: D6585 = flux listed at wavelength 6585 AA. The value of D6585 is 166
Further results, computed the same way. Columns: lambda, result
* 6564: 123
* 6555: 160.5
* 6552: 161.2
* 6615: 167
